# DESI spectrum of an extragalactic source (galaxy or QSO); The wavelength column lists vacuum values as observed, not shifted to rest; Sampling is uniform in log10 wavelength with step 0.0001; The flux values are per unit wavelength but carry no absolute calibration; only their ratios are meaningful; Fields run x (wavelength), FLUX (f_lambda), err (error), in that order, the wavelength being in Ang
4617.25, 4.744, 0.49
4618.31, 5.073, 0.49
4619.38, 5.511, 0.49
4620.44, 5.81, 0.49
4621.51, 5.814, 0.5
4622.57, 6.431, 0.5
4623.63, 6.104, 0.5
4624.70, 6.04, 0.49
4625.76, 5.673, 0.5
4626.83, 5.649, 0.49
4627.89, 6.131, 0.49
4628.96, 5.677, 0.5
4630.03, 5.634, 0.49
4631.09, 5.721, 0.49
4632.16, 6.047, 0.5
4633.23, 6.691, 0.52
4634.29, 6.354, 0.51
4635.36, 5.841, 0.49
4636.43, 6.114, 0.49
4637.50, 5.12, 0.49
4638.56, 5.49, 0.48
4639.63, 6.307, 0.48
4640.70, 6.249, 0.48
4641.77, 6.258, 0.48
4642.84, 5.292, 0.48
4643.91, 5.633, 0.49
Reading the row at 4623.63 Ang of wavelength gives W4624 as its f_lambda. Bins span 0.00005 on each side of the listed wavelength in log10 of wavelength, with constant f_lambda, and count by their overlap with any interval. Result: 6.104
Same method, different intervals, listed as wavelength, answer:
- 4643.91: 5.633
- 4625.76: 5.673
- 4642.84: 5.292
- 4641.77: 6.258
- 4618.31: 5.073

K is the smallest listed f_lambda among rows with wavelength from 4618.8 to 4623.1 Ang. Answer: 5.511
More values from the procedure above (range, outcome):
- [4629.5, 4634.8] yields 5.634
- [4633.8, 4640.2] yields 5.12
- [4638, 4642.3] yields 5.49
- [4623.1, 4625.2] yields 6.04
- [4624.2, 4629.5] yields 5.649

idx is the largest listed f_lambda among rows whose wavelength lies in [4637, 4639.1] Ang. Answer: 5.49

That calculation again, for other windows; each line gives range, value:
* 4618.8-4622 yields 5.814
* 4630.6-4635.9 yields 6.691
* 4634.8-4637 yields 6.114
